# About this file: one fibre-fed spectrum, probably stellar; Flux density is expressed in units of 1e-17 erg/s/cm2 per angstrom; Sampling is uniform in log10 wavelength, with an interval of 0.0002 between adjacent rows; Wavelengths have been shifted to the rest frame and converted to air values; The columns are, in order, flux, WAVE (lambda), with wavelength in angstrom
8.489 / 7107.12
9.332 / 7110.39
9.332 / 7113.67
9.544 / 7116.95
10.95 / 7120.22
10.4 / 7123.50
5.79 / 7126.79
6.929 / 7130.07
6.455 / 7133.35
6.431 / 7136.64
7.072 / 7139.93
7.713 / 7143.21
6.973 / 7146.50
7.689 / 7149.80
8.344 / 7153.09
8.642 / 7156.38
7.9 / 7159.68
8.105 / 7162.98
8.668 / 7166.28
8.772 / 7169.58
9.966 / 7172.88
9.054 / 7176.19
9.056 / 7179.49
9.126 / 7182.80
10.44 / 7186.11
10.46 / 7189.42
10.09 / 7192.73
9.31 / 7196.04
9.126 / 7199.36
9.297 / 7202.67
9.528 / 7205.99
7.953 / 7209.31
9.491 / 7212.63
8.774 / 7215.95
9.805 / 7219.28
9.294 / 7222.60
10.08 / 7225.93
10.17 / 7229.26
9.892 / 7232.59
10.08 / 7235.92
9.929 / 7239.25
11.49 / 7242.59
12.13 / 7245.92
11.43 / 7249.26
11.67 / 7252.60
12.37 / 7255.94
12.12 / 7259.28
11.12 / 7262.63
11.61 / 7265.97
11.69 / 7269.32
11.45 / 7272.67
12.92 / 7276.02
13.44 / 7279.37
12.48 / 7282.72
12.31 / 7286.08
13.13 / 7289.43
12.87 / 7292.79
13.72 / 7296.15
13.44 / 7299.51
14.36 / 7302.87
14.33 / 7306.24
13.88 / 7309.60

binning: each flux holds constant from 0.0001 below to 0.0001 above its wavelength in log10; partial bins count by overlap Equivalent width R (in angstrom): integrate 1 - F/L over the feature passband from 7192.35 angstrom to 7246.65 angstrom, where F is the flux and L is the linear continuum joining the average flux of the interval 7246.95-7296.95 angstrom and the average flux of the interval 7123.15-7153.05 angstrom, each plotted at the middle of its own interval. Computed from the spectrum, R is 2.8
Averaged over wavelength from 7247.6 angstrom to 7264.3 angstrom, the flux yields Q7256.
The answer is 11.7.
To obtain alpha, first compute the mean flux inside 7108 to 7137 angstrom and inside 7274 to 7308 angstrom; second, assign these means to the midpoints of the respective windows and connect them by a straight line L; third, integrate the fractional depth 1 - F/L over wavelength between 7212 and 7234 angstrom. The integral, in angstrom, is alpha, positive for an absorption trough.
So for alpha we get 3.27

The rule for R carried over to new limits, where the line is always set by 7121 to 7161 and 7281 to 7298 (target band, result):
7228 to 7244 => 1.0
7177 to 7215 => 0.5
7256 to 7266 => 0.1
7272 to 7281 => -0.2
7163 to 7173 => -0.3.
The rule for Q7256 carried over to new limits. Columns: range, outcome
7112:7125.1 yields 10.1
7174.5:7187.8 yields 9.42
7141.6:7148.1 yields 7.34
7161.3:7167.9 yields 8.38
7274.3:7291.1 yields 12.9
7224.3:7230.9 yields 10.1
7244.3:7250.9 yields 11.8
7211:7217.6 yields 9.13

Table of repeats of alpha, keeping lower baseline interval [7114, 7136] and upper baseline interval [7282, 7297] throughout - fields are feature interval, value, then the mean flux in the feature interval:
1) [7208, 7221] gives 2.1 angstrom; 9.04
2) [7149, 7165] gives 1.8 angstrom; 8.17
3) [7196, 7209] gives 1.6 angstrom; 9.17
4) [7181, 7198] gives 0.4 angstrom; 9.86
